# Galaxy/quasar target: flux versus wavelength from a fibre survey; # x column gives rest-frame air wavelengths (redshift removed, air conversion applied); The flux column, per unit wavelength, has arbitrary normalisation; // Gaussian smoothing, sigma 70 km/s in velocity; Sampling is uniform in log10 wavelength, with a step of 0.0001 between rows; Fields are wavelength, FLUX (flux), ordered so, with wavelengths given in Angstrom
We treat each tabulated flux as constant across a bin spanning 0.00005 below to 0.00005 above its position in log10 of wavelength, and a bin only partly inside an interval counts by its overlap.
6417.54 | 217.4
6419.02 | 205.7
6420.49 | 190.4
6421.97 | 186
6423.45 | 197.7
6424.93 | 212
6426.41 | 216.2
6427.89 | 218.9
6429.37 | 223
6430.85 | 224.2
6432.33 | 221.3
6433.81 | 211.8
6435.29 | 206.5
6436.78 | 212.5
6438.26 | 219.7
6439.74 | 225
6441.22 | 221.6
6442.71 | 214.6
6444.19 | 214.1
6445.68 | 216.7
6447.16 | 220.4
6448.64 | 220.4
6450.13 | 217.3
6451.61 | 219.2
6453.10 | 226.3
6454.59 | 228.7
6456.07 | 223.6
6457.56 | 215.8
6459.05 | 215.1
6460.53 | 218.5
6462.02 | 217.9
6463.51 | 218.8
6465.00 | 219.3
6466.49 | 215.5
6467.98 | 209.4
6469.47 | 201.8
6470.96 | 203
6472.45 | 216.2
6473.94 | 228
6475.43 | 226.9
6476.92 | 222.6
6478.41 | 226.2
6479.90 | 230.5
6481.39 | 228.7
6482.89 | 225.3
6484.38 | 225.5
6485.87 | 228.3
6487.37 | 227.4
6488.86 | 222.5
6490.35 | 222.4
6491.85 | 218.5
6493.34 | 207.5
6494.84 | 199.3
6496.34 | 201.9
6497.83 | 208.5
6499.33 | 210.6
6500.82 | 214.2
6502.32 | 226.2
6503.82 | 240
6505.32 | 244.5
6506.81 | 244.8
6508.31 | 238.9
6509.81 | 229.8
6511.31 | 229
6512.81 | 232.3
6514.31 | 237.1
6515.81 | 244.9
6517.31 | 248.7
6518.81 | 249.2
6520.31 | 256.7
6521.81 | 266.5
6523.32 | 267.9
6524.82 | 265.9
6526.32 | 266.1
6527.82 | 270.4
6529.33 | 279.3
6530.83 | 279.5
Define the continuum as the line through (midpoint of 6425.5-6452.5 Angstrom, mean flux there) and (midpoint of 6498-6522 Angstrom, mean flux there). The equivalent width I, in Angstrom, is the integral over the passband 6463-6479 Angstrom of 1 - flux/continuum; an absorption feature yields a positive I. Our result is 0.7 Angstrom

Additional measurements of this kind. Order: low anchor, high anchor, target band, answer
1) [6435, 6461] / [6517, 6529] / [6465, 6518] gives 4.40 Angstrom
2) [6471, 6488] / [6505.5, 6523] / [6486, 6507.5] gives 1.26 Angstrom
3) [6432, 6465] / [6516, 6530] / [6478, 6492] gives 0.83 Angstrom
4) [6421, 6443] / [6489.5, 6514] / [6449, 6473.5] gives 0.10 Angstrom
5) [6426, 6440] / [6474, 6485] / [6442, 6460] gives 0.15 Angstrom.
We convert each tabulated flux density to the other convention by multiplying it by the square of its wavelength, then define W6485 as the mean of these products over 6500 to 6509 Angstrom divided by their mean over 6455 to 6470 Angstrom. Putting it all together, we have 1.10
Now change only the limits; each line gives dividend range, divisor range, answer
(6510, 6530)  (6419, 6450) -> 1.22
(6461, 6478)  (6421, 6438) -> 1.04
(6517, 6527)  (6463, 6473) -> 1.25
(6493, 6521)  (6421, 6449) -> 1.10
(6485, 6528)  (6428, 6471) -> 1.10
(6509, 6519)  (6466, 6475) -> 1.13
